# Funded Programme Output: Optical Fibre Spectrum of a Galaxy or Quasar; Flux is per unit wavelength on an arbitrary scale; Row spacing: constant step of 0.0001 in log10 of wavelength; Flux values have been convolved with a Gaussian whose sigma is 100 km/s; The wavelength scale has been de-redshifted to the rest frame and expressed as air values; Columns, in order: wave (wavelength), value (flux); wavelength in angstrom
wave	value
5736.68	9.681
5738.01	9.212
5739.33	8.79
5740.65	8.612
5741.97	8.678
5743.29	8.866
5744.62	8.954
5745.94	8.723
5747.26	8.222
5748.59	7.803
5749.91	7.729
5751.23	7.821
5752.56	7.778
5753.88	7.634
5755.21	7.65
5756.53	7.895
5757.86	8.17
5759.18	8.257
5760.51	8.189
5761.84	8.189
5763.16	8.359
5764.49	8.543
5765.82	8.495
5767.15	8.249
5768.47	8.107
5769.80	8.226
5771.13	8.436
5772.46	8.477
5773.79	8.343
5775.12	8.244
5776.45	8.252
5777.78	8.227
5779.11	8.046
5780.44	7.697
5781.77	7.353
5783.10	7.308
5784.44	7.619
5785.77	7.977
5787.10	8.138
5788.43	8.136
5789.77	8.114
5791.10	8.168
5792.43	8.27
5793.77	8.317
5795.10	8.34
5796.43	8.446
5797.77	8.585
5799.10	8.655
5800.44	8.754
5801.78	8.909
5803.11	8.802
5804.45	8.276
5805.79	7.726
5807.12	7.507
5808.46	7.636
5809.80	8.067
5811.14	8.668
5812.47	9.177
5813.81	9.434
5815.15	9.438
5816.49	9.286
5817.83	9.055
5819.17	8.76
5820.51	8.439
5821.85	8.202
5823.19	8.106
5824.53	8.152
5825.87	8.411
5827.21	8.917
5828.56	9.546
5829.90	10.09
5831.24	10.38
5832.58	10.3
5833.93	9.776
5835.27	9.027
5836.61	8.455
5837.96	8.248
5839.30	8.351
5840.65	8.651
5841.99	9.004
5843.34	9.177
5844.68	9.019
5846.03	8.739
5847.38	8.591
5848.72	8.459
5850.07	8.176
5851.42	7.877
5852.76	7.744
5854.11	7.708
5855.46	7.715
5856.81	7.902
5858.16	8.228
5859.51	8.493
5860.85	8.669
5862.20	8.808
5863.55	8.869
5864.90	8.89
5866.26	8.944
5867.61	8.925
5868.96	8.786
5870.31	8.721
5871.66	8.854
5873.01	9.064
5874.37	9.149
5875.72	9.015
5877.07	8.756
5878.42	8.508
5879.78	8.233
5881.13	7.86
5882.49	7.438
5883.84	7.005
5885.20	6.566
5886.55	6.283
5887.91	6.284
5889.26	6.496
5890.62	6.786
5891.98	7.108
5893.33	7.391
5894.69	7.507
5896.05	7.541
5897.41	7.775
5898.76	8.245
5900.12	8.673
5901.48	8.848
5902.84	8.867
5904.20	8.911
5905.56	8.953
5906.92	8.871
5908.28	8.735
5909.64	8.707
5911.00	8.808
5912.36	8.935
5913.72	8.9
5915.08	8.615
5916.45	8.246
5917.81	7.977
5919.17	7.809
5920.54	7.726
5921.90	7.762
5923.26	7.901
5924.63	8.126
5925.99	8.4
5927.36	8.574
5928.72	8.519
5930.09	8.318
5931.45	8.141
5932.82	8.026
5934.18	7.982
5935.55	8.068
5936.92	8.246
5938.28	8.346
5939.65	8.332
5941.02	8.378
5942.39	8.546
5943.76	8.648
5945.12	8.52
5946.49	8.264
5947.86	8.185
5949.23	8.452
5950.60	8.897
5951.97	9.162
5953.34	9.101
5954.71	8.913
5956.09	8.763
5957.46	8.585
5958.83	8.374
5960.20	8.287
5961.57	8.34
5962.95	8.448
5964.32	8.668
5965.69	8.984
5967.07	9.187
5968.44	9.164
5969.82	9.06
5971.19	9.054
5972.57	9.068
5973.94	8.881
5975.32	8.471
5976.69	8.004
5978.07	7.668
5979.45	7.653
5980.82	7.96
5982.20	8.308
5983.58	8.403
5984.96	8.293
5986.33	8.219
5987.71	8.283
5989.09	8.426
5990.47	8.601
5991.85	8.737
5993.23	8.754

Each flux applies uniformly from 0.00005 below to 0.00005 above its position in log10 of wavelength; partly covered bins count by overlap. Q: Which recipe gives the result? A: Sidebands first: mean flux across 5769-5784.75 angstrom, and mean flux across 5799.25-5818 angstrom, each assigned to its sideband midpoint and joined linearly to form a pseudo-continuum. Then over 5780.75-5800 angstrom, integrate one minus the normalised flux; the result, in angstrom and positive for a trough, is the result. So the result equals 0.4 angstrom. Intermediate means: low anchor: 8.02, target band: 8.1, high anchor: 8.61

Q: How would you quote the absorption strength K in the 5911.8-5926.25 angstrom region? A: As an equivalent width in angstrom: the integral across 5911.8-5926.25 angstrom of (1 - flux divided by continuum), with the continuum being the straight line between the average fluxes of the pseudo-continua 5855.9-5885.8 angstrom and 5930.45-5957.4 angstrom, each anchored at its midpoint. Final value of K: 0.4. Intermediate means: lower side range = 8.44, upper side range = 8.47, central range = 8.21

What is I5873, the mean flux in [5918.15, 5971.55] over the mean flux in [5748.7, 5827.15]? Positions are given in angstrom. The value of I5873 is 1.0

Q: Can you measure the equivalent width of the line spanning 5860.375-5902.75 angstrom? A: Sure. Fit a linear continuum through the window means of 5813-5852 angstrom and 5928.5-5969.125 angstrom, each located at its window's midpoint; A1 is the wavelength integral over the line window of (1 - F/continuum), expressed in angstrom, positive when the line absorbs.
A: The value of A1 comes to 3.3 angstrom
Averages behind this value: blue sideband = 8.9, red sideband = 8.53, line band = 8.07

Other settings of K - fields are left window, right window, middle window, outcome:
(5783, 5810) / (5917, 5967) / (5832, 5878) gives -2.2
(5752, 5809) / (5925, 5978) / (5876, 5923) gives 2.5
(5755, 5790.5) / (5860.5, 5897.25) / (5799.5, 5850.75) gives -4.6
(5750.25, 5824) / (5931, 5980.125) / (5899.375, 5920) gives -0.5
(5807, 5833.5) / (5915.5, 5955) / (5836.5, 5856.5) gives 0.9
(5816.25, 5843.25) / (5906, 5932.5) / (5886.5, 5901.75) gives 2.0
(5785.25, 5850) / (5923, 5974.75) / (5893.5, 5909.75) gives 0.3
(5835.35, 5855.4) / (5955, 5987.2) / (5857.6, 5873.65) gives -0.6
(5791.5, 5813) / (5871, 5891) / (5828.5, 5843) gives -2.0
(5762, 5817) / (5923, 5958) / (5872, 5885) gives 0.2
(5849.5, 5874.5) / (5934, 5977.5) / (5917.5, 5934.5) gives 0.9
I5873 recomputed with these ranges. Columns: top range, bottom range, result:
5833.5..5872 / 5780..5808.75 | 1.05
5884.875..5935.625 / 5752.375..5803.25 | 0.98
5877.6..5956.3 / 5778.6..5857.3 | 0.96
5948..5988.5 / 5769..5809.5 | 1.05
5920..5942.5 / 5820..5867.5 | 0.94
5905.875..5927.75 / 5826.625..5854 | 0.94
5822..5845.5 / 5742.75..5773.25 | 1.10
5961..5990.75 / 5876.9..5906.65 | 1.10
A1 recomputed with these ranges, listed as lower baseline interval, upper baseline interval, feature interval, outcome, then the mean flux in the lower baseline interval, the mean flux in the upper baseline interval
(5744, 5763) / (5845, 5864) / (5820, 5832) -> -1.0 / 8.08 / 8.29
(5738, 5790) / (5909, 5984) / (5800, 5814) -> -0.3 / 8.18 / 8.45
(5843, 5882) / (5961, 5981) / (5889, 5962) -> 2.1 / 8.54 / 8.59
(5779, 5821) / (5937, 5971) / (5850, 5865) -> 0.4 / 8.35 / 8.65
